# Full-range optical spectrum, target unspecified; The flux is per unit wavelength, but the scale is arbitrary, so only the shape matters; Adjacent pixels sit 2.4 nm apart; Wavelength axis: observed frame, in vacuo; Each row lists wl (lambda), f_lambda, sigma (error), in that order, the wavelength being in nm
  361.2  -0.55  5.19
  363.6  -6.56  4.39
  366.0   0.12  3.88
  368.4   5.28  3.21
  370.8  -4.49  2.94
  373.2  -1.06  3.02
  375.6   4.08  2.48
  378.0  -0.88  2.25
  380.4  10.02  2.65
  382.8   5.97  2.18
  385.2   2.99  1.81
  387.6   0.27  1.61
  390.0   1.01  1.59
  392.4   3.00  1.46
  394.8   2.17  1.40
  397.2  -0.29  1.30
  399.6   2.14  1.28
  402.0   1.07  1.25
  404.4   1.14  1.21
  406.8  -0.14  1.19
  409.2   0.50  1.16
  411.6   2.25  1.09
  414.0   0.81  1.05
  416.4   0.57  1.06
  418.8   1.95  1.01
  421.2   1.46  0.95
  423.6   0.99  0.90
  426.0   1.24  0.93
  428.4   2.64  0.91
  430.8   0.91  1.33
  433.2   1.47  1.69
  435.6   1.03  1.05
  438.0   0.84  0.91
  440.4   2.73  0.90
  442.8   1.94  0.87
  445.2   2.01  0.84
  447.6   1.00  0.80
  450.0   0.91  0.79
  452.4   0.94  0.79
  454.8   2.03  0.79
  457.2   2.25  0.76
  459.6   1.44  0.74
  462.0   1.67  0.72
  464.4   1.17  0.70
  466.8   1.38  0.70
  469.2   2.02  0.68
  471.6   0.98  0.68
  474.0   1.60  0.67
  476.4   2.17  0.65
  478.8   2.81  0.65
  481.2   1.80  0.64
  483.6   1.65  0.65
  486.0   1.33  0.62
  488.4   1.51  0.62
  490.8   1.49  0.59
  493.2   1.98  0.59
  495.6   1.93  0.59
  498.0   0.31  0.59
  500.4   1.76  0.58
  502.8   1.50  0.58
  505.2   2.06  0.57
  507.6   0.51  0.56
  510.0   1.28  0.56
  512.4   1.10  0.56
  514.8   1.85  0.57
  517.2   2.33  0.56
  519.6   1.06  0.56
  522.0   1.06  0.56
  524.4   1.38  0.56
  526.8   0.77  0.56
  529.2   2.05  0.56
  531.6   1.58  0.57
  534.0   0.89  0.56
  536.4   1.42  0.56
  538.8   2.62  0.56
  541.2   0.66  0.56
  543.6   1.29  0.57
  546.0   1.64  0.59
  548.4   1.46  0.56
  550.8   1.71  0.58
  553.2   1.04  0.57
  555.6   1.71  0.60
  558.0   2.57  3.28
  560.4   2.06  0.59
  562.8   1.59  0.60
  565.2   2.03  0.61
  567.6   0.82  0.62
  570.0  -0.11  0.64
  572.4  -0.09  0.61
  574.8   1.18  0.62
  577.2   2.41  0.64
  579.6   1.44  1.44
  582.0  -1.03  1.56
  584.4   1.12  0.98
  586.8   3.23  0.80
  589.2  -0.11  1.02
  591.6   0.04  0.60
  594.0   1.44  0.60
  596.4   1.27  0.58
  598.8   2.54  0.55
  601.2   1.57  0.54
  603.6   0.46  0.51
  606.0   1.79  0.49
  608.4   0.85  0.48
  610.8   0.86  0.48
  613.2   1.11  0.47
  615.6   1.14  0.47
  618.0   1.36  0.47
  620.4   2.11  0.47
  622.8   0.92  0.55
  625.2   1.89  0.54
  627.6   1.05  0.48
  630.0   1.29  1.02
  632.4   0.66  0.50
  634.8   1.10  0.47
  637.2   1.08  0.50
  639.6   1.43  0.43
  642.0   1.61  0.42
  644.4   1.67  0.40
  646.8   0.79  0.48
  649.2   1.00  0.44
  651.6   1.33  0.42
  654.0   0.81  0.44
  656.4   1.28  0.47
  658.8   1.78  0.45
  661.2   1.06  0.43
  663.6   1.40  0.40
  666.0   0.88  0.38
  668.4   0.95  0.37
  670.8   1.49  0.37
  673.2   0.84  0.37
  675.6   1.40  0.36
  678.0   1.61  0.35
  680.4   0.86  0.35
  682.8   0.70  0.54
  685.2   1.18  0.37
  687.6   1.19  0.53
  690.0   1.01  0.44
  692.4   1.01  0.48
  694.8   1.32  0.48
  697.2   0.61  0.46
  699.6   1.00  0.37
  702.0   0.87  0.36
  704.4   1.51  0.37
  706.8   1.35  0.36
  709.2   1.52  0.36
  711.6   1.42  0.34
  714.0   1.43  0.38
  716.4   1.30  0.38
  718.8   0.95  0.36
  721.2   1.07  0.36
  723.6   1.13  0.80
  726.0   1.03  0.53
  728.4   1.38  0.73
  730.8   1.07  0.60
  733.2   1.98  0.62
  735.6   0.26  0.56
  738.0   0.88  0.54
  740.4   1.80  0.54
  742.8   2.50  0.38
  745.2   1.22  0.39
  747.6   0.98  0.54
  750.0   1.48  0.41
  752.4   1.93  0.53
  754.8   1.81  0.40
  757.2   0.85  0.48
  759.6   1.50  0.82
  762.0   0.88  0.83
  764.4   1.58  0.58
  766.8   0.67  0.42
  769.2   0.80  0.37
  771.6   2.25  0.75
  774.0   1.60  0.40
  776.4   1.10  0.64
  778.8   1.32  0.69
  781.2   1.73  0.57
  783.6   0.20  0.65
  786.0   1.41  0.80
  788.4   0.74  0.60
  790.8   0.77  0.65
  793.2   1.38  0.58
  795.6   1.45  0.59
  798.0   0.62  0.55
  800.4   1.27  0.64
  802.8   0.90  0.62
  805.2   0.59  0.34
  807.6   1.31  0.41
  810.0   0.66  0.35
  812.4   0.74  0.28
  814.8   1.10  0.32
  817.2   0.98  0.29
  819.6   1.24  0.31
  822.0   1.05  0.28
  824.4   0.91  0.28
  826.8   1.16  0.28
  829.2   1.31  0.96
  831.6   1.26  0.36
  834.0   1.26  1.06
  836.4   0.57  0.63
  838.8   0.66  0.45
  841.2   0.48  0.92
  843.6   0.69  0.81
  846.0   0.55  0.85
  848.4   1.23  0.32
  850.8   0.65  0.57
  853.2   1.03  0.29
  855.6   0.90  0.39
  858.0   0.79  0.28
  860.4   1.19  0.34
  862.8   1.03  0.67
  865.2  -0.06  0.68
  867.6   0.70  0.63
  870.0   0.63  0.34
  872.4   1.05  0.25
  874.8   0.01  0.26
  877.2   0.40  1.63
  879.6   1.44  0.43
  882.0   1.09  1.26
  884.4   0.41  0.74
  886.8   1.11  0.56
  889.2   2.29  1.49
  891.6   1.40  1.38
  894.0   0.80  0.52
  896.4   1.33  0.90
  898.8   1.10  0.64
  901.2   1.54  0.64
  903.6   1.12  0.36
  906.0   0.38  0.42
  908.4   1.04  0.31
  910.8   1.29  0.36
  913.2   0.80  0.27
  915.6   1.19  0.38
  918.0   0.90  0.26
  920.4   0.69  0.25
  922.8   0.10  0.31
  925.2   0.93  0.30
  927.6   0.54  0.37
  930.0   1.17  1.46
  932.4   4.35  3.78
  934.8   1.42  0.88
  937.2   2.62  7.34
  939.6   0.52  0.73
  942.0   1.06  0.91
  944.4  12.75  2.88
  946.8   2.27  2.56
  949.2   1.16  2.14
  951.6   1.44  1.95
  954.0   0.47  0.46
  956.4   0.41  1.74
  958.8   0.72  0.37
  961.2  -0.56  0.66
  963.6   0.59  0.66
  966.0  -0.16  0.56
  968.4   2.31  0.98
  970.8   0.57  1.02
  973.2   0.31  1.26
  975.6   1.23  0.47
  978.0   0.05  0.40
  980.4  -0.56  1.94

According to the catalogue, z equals 0.130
